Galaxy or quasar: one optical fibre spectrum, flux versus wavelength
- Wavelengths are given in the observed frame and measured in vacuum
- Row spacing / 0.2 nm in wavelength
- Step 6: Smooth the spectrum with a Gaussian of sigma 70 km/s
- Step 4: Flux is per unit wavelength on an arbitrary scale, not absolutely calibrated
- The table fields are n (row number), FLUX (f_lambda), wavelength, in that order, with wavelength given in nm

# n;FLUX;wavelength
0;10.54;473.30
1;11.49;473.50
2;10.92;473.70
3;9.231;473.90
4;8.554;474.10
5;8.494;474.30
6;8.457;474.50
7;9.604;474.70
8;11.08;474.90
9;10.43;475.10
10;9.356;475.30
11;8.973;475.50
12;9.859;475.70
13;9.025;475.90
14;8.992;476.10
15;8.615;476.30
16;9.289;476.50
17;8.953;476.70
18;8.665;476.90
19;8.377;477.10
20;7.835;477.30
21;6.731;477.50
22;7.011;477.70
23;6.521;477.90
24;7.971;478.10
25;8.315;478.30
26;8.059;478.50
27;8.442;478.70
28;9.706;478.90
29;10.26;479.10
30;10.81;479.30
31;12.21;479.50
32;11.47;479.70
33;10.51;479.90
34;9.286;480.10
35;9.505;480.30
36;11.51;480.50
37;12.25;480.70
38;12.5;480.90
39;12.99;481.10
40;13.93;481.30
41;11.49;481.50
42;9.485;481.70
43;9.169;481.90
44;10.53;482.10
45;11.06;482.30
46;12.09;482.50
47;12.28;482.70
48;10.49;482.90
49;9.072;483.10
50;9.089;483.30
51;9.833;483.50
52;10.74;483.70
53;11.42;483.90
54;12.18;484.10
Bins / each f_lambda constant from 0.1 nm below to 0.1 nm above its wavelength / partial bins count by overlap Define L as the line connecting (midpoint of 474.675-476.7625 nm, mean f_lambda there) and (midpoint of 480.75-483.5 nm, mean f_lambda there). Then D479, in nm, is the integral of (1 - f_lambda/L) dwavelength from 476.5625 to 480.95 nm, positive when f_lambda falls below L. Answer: 0.38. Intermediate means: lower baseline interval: 9.48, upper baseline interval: 11.1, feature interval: 9.37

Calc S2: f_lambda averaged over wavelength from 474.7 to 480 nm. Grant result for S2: 9.14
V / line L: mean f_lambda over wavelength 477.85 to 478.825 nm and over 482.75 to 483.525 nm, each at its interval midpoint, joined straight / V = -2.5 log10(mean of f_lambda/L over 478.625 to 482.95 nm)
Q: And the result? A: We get -0.234 mag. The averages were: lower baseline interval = 7.98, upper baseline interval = 9.77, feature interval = 11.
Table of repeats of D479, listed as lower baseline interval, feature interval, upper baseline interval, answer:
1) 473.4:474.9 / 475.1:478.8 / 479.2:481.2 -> 0.69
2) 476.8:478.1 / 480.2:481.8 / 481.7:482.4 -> -0.36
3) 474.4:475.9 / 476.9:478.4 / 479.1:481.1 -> 0.40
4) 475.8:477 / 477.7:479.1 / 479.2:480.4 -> 0.24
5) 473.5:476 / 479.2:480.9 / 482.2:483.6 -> -0.14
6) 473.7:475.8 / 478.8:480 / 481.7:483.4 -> -0.09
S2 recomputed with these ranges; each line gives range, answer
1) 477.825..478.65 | 7.8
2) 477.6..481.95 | 10.2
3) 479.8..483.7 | 10.9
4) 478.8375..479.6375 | 10.8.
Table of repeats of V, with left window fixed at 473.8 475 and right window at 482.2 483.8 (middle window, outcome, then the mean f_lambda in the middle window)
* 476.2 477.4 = 0.12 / 8.62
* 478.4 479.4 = 0.05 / 9.46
